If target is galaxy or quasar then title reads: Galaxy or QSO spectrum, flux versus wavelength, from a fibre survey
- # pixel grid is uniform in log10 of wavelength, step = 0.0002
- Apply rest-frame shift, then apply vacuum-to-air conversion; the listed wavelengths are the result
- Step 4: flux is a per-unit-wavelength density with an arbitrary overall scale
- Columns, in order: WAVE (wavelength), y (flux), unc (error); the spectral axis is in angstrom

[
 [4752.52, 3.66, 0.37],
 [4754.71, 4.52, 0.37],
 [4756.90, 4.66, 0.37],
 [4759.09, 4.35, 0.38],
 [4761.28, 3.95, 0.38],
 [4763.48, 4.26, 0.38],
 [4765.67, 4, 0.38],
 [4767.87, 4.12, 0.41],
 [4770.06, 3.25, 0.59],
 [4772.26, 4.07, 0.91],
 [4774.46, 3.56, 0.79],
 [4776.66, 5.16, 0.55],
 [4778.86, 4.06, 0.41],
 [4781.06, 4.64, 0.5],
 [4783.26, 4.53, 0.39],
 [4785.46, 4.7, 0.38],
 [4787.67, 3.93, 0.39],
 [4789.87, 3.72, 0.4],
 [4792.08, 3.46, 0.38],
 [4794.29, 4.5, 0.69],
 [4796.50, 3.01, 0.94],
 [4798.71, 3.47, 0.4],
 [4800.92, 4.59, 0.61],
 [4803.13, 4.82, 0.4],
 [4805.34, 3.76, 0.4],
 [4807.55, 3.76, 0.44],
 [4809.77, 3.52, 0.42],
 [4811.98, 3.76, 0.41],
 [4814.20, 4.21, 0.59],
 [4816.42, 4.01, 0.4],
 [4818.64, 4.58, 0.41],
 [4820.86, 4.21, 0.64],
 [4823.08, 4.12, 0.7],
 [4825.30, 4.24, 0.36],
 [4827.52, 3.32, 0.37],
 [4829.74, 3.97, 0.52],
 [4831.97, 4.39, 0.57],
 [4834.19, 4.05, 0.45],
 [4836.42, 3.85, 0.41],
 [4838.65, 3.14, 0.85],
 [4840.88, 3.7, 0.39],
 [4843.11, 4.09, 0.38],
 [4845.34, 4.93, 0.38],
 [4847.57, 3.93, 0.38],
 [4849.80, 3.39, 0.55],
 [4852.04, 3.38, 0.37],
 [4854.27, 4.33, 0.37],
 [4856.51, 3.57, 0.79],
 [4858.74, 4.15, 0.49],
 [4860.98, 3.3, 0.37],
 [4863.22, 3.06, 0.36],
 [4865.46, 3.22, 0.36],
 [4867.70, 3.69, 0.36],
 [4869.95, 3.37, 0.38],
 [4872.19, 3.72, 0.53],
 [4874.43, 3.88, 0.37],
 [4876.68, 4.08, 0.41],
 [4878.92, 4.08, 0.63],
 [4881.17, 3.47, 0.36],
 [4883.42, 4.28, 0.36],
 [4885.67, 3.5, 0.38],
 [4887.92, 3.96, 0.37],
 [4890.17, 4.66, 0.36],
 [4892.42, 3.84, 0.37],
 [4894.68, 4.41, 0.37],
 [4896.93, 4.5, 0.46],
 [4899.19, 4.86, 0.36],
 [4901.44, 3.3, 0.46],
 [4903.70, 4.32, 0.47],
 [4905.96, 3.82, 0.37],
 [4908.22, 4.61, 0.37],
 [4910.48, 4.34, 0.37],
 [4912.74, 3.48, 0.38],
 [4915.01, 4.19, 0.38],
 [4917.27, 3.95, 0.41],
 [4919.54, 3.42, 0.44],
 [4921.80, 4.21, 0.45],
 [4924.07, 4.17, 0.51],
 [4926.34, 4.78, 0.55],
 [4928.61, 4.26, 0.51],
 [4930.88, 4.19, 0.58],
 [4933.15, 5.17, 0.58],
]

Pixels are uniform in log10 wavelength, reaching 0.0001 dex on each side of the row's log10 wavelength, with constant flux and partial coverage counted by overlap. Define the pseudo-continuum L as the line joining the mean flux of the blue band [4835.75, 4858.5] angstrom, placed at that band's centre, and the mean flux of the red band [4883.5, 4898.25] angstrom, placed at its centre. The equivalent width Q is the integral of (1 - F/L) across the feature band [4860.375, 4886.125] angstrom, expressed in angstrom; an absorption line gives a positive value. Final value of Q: 2.5 angstrom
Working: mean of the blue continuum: 3.84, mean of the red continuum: 4.16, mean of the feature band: 3.65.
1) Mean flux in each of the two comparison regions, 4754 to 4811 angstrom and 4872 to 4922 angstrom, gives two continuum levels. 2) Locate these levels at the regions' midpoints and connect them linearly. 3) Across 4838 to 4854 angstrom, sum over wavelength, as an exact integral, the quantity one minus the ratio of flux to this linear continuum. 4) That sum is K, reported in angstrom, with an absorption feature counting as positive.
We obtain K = 0.87 angstrom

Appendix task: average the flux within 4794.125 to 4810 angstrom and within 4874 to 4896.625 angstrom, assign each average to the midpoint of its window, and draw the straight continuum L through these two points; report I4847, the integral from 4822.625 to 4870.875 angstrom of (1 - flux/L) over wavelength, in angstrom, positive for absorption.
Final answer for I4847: 2.46 angstrom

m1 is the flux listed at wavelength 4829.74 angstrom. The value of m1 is 3.97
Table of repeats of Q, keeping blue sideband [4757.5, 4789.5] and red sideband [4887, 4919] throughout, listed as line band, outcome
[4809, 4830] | 0.84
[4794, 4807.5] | 0.64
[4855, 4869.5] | 2.24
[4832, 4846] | 0.68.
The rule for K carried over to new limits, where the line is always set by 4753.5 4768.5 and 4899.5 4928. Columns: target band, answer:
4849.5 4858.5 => 0.89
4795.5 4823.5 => 1.45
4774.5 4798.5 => 0.66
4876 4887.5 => 0.66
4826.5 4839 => 1.04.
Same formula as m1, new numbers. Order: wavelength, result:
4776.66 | 5.16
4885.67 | 3.5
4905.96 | 3.82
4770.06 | 3.25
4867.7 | 3.69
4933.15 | 5.17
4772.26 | 4.07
